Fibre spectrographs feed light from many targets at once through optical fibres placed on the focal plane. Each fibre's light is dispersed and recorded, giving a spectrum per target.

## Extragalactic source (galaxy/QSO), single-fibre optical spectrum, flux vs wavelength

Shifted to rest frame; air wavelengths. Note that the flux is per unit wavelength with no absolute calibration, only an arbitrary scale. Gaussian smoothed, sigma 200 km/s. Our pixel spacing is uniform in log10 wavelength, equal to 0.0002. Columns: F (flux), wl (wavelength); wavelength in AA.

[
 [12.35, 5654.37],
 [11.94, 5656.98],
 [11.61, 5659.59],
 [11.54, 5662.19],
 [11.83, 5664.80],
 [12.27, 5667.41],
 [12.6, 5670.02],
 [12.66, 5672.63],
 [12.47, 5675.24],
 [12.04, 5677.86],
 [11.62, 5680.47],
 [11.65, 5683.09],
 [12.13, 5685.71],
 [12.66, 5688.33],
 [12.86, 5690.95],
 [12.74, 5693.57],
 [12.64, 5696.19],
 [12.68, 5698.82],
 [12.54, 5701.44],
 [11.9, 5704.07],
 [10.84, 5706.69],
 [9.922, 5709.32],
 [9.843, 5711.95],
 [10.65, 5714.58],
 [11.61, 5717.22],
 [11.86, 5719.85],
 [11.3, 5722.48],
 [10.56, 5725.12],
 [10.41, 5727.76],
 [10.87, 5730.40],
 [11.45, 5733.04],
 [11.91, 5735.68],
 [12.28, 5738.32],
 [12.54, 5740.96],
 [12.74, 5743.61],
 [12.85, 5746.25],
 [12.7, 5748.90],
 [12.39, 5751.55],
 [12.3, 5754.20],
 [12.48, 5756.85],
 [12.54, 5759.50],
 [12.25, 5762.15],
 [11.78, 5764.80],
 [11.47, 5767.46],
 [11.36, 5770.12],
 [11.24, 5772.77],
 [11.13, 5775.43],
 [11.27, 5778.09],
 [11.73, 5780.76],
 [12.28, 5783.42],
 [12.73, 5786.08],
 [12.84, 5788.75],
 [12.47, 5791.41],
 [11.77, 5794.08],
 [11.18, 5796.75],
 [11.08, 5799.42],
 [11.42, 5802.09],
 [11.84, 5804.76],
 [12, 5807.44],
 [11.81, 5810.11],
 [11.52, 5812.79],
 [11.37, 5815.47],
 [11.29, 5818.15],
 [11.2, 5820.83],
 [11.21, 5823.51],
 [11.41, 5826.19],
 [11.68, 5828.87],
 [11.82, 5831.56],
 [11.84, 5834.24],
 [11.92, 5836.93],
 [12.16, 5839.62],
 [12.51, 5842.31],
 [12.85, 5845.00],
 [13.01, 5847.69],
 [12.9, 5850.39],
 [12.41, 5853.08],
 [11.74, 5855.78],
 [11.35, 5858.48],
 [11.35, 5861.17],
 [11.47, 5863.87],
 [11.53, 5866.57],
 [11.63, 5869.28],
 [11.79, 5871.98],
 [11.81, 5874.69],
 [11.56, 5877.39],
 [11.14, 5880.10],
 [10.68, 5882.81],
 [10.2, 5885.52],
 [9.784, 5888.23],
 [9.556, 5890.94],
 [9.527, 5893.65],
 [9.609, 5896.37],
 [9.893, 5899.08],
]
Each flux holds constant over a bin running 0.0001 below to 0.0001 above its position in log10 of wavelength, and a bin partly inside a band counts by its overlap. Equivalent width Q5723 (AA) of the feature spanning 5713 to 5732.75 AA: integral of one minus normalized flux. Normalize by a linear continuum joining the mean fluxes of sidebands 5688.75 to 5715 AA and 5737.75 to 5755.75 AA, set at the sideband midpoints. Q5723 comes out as 1.7 AA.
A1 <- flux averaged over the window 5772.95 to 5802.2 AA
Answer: 11.8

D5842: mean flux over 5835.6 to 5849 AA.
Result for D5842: 12.5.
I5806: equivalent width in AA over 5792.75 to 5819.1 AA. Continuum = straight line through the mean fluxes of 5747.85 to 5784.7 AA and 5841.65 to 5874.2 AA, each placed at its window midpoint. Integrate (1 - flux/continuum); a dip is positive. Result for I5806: 1.0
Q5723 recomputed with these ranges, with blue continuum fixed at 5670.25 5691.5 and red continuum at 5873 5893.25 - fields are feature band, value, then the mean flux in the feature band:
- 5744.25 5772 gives -1.3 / 12.2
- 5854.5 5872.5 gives -1.2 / 11.5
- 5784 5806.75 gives -1.2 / 11.9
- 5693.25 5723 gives 1.3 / 11.5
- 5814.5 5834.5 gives -0.6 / 11.5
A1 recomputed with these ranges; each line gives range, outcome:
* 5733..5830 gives 11.9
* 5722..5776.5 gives 11.8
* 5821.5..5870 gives 11.9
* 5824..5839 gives 11.7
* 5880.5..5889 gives 10.4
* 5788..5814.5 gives 11.8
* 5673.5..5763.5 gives 11.9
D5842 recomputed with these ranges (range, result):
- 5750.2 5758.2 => 12.4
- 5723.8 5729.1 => 10.5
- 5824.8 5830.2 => 11.6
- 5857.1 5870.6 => 11.5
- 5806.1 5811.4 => 11.9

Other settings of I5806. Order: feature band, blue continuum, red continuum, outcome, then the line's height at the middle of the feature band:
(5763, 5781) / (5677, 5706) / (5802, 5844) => 0.8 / 11.9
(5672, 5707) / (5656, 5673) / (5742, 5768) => -0.4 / 12.1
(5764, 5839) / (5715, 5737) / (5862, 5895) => -4.1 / 11.1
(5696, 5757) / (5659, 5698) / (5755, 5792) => 2.1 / 12.1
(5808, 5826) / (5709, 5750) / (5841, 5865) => 0.8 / 12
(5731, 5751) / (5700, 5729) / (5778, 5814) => -1.7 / 11.3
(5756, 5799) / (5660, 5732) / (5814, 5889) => -0.7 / 11.7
